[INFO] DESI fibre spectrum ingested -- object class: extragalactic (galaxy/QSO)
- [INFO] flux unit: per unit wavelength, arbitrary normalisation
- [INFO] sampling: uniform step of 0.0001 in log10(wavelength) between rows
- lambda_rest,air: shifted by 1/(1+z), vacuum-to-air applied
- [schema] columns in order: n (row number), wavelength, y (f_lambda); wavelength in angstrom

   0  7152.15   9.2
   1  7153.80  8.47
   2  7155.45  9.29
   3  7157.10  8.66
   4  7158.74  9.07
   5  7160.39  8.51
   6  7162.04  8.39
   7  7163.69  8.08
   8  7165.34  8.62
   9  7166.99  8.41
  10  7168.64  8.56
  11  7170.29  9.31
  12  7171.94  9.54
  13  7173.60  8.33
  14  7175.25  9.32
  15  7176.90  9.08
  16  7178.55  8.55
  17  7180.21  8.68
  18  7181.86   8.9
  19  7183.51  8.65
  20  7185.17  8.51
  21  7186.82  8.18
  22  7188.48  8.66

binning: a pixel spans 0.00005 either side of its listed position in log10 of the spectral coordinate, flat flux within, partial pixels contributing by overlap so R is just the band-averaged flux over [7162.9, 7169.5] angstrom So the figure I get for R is 8.43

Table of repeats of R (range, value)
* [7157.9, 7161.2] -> 8.81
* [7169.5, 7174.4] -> 9.05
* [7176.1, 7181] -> 8.76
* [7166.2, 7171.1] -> 8.76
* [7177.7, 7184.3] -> 8.7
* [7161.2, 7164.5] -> 8.23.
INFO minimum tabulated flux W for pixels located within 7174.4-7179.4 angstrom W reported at 8.55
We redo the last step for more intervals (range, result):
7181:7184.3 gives 8.65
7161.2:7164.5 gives 8.08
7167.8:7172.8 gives 8.56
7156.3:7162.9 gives 8.39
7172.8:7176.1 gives 8.33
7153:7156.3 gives 8.47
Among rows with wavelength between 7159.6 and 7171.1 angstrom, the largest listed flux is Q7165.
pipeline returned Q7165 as 9.31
